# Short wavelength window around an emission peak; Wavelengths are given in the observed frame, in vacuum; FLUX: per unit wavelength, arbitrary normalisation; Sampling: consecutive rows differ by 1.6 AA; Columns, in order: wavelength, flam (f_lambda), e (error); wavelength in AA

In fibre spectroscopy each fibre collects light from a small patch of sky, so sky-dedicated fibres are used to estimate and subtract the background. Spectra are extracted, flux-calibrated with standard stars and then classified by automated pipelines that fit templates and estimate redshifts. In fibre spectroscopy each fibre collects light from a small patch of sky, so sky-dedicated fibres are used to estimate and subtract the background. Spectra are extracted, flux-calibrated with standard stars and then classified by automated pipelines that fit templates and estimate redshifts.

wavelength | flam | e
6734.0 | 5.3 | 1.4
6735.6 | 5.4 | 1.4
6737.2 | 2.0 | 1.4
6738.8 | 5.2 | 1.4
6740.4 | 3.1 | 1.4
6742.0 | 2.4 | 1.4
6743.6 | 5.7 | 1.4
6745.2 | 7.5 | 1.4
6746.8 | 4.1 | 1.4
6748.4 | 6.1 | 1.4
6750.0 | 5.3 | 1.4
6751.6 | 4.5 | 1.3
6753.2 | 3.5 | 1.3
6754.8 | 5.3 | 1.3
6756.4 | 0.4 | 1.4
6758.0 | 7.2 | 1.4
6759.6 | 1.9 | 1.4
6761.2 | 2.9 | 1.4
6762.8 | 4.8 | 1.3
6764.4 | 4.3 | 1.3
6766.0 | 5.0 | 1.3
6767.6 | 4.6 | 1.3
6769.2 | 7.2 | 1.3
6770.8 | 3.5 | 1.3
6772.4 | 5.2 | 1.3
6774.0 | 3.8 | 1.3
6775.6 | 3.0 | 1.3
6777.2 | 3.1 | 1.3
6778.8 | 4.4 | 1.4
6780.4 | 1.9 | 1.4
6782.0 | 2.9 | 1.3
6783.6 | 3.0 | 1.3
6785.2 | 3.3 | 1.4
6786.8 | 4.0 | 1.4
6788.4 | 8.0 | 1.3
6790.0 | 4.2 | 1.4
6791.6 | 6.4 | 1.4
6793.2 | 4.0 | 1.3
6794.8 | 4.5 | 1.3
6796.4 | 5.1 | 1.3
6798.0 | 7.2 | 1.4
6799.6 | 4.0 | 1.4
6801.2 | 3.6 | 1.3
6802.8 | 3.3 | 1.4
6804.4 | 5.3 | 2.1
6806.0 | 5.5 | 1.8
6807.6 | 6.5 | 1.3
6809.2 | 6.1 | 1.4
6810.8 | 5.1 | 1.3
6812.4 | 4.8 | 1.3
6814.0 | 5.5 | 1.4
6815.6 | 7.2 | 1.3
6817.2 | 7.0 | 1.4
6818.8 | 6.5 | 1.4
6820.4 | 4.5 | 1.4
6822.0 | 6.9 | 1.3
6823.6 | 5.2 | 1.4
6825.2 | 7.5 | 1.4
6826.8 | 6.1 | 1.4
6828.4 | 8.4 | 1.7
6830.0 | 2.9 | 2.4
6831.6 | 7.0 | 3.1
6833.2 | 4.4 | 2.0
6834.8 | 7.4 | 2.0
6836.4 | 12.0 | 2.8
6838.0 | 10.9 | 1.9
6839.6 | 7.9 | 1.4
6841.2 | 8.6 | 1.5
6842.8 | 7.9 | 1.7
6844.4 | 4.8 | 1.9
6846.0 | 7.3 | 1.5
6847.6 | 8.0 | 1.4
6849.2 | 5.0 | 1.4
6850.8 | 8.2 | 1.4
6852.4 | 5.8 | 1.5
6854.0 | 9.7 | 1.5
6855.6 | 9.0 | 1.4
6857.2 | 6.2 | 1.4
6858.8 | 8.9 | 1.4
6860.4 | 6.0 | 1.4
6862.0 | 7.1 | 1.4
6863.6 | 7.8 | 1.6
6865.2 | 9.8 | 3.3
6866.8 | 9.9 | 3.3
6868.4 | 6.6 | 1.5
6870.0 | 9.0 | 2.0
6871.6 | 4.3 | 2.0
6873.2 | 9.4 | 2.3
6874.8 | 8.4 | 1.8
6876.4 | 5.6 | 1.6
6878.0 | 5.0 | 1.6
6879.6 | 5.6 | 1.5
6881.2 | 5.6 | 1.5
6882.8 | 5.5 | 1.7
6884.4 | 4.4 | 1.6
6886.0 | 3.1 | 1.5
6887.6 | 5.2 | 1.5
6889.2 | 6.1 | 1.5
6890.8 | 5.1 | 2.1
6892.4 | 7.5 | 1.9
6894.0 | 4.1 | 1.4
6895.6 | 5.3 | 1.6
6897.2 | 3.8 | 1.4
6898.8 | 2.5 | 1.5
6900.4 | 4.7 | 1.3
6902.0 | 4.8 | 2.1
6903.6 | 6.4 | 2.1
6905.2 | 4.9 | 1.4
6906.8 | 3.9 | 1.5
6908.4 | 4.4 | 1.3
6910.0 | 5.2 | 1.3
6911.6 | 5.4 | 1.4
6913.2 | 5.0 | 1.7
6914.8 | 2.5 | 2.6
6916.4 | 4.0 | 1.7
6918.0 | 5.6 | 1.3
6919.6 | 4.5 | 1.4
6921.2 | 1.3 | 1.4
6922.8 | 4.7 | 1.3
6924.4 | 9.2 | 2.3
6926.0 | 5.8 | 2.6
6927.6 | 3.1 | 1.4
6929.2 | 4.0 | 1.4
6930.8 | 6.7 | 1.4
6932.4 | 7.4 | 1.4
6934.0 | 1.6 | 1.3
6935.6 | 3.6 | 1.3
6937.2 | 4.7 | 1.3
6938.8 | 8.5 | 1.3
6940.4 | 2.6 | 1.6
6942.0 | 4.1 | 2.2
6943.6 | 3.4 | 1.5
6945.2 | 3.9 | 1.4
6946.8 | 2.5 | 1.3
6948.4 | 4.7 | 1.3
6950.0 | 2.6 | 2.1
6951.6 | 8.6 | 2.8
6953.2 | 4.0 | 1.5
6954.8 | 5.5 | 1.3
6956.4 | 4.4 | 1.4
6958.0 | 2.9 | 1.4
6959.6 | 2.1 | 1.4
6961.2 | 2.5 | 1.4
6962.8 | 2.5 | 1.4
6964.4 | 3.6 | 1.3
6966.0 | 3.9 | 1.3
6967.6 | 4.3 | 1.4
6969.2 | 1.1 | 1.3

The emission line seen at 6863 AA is Mg II 2798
